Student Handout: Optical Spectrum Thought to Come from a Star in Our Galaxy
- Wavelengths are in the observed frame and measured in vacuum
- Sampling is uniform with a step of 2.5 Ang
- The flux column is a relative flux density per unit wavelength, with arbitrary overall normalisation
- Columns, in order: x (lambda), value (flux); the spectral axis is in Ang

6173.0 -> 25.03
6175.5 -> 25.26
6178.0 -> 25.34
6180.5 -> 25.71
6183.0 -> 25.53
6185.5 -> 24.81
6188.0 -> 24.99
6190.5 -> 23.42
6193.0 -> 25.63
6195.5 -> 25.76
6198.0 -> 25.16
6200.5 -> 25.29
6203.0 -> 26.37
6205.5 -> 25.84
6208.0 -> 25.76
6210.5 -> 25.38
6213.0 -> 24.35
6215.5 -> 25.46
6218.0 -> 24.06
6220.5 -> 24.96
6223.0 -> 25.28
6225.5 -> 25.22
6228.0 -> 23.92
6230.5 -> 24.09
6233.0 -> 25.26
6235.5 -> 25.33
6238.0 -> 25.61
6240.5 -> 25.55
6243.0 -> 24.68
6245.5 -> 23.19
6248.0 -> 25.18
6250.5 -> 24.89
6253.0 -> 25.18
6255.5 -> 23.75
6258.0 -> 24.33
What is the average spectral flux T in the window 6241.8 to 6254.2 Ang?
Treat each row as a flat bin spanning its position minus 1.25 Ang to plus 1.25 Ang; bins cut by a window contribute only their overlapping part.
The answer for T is 24.6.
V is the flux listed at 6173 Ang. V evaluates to 25.03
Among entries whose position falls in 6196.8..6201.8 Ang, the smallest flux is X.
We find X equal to 25.16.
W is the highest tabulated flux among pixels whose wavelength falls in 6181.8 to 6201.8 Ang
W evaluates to 25.76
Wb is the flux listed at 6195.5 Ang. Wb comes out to 25.76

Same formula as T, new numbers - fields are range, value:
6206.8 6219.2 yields 25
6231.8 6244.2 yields 25.3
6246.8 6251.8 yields 25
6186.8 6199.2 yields 25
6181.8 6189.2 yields 25.1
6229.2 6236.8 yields 24.9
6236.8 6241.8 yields 25.6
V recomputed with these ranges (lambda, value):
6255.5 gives 23.75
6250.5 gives 24.89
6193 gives 25.63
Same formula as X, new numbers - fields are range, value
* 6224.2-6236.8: 23.92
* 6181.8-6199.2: 23.42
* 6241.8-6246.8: 23.19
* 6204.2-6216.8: 24.35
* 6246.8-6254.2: 24.89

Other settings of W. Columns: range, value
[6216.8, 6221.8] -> 24.96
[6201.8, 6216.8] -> 26.37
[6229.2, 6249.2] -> 25.61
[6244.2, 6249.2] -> 25.18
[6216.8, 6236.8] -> 25.33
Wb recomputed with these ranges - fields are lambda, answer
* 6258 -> 24.33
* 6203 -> 26.37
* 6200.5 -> 25.29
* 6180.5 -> 25.71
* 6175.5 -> 25.26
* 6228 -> 23.92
